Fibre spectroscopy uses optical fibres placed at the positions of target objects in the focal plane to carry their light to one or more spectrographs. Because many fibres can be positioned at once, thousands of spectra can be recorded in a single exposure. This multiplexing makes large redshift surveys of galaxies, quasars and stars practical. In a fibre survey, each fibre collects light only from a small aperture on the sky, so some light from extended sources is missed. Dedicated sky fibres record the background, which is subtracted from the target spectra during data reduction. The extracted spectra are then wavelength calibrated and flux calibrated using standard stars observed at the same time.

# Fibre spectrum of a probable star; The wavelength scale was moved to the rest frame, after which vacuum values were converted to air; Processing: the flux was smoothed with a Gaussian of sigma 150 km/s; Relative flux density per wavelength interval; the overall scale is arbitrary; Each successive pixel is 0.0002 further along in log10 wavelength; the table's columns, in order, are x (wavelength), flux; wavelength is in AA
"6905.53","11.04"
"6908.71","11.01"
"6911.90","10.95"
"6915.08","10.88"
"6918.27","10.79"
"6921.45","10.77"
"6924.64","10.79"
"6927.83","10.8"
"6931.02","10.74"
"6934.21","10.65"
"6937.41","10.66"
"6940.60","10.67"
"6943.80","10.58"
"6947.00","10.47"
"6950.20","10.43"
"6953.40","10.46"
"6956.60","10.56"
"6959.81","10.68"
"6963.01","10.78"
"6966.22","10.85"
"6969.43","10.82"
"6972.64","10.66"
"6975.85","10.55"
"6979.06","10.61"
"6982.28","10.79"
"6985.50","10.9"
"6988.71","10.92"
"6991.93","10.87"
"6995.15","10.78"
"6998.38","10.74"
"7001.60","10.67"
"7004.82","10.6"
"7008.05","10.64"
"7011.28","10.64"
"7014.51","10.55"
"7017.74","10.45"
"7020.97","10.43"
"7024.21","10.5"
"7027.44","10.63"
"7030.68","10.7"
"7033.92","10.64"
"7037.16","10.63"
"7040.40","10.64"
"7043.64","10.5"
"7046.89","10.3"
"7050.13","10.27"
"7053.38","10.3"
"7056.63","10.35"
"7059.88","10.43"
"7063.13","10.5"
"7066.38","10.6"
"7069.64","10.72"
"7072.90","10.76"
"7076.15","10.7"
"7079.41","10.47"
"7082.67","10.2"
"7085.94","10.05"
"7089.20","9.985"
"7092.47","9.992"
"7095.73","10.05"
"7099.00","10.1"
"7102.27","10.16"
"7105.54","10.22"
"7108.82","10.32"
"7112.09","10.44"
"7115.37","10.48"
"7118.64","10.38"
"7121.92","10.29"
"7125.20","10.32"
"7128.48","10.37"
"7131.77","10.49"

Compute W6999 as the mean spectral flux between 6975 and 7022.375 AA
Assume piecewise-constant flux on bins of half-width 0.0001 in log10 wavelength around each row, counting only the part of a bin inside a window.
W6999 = 10.7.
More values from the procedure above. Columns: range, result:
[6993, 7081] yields 10.6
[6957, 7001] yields 10.8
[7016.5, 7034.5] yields 10.6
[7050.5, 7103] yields 10.3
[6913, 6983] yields 10.7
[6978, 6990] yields 10.8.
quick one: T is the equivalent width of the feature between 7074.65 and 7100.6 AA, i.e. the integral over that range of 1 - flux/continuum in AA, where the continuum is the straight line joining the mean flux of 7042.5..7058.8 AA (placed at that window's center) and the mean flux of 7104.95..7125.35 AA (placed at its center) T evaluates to 0.4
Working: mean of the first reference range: 10.3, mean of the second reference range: 10.4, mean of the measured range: 10.2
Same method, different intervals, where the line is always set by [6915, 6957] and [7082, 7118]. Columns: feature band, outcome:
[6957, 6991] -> -0.66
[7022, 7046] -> -0.50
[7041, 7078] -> -0.70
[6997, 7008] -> -0.21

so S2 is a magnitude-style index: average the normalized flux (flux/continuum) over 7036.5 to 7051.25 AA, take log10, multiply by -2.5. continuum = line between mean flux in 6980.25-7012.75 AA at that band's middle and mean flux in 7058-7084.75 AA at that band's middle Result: 0.02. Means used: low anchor 10.8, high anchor 10.5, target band 10.5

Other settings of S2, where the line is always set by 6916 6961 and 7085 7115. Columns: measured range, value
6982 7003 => -0.033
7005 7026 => -0.013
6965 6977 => -0.018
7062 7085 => -0.032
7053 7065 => -0.013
